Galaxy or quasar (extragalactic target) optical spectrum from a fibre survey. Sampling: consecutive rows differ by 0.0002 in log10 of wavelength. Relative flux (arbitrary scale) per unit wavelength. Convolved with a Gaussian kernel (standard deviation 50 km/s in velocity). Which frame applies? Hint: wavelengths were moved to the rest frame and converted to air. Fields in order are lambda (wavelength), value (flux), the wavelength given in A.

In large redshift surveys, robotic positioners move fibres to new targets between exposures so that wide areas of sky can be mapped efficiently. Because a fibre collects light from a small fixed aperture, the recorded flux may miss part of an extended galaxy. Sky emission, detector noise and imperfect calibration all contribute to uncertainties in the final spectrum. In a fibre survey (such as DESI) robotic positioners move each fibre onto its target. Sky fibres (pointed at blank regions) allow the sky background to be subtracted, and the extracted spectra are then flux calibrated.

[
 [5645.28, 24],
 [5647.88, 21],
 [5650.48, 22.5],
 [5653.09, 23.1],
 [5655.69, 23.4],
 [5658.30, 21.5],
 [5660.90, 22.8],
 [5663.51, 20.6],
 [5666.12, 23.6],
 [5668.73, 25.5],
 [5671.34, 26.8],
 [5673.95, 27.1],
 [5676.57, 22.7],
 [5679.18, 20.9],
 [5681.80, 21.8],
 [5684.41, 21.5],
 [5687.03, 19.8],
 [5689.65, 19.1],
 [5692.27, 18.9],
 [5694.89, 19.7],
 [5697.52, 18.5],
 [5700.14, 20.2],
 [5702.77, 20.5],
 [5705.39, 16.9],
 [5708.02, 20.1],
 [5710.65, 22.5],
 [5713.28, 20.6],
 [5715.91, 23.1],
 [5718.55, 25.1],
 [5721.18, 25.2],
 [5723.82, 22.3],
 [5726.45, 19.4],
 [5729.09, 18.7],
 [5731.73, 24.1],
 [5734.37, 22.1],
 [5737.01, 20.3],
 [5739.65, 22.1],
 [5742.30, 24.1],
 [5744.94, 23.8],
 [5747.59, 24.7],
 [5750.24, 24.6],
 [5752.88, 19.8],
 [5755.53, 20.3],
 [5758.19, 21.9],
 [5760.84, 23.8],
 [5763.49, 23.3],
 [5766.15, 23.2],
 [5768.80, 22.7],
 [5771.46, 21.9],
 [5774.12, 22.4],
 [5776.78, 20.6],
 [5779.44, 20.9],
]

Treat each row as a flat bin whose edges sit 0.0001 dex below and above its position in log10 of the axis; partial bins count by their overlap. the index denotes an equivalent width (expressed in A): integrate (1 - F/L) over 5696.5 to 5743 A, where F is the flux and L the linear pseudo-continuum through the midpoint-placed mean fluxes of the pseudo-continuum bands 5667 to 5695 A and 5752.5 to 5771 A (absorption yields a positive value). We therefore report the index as 1.8 A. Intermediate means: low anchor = 22.3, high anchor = 22.2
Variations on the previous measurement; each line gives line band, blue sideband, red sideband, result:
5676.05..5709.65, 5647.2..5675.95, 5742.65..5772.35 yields 4.70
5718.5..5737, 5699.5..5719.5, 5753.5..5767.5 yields -0.47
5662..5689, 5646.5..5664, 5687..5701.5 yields -2.88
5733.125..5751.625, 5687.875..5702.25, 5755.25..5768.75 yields -1.17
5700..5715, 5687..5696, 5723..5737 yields -0.08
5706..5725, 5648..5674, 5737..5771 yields 0.43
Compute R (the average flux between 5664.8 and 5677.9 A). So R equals 25.1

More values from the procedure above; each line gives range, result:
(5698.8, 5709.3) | 19.4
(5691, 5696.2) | 19.3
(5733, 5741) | 21.5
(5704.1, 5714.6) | 20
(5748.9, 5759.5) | 21.6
